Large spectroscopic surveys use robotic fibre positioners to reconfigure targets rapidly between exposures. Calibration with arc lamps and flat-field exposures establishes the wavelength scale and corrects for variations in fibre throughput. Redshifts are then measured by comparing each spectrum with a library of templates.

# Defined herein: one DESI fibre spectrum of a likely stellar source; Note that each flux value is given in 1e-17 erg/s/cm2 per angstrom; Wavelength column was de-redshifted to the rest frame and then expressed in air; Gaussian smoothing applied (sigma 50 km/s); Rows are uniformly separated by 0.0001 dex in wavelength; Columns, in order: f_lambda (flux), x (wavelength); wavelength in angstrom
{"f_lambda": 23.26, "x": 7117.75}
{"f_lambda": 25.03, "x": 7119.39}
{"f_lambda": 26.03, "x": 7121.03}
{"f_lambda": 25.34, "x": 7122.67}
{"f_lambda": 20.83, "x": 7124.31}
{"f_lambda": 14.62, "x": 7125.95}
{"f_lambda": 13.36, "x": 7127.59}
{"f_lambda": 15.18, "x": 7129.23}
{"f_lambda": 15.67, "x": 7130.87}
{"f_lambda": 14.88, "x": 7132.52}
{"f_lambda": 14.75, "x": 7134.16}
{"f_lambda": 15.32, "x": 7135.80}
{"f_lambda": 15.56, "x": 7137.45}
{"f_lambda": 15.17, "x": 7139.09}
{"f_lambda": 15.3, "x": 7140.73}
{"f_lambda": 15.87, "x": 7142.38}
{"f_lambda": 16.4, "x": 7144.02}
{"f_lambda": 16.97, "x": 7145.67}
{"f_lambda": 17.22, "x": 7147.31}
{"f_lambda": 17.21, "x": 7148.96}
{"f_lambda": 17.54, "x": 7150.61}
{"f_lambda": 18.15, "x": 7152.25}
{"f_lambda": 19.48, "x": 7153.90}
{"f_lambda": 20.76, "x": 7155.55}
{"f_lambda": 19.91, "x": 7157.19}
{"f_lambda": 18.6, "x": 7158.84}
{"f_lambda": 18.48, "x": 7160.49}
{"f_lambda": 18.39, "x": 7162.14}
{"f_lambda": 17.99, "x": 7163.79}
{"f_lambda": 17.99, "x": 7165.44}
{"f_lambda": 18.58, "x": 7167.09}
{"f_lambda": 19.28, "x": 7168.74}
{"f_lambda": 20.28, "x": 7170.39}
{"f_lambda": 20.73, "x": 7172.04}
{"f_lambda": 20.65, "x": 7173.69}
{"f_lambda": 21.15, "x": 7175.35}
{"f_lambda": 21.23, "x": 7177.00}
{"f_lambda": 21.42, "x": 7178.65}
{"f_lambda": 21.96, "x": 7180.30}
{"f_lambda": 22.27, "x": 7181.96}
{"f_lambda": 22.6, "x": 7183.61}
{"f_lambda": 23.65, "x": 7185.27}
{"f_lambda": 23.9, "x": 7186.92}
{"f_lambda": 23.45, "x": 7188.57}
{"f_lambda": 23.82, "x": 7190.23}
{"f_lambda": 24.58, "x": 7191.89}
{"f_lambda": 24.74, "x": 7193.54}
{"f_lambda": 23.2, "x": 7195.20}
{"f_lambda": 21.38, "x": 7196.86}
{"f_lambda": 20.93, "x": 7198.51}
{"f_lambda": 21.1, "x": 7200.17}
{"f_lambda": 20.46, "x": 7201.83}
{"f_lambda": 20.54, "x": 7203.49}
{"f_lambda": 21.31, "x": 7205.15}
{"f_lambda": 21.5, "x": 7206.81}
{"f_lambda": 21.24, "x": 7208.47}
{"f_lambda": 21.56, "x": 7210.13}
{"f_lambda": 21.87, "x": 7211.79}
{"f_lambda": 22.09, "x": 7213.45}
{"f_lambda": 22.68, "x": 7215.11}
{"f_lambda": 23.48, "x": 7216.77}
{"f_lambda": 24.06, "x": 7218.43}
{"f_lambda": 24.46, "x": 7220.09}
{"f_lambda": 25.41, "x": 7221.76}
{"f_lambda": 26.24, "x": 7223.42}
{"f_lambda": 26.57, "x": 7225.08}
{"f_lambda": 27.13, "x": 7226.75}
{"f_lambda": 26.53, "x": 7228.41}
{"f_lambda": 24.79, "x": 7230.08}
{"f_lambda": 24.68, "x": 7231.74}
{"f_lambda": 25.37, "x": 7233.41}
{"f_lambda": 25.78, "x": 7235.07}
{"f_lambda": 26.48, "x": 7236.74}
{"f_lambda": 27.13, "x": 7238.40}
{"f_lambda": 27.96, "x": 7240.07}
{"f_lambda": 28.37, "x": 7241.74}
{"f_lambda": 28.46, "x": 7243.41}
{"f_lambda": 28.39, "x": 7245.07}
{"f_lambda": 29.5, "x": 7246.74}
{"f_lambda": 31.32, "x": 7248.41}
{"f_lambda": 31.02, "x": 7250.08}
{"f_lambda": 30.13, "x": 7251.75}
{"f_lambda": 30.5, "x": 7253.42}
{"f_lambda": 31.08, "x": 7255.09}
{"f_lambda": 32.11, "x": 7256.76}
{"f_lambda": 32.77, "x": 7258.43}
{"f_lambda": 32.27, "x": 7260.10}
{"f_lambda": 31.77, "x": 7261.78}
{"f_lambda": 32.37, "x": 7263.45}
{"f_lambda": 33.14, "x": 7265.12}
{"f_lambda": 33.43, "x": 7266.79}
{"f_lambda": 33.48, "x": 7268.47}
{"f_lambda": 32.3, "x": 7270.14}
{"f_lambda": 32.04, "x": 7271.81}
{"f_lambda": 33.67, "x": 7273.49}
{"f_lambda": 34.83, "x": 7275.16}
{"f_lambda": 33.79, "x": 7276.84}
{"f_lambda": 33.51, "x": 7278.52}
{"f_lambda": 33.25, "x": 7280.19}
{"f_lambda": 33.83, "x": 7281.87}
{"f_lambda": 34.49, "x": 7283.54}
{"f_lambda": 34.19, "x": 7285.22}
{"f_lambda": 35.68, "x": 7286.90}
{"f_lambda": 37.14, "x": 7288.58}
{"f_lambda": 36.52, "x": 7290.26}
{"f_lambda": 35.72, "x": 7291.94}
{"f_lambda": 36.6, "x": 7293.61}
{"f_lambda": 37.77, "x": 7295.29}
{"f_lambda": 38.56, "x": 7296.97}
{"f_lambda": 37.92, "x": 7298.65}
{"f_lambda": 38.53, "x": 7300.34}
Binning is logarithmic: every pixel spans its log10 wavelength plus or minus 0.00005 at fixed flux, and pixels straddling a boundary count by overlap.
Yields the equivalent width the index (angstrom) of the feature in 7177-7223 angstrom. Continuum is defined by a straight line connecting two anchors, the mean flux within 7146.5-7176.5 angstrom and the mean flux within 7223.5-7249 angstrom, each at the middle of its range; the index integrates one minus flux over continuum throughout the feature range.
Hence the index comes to 1.1 angstrom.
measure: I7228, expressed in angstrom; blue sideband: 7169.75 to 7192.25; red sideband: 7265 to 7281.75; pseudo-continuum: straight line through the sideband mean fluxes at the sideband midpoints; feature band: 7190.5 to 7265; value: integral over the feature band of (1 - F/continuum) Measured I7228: 5.01 angstrom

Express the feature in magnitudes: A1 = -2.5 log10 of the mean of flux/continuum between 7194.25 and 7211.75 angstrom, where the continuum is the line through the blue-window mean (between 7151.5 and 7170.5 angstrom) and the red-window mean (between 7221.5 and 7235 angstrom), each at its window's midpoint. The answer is 0.092 mag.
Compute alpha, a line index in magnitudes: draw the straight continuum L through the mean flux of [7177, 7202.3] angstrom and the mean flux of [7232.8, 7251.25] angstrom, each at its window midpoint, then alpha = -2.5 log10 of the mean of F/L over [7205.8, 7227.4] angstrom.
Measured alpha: 0.083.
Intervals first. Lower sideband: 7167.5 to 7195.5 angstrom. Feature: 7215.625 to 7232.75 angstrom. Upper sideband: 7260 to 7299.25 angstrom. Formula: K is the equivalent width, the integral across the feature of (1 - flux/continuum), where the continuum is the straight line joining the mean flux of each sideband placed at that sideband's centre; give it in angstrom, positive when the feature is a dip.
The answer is 1.4 angstrom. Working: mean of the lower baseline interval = 22.2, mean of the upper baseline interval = 34.5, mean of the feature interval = 25.3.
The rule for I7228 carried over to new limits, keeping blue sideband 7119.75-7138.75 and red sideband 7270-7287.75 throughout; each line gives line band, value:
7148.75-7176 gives 2.6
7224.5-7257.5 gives 1.8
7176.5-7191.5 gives 0.5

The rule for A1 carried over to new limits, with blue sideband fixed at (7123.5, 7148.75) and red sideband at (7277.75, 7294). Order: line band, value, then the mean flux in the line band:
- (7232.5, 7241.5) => 0.08 mag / 26.6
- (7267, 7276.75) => 0.00 mag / 33.3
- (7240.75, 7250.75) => 0.02 mag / 29.5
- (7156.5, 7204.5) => 0.02 mag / 21.1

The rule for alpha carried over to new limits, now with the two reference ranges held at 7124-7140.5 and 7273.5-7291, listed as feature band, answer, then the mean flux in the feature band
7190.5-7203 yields 0.06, 22.4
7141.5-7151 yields 0.02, 16.8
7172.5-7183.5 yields -0.01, 21.5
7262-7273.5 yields 0.00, 32.8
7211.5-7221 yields 0.13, 23.2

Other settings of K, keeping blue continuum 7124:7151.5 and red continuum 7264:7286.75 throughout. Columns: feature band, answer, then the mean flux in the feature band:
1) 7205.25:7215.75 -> 1.45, 21.8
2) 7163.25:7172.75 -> 0.31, 19.2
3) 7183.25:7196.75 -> -0.62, 23.6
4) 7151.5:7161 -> -0.51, 19.3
